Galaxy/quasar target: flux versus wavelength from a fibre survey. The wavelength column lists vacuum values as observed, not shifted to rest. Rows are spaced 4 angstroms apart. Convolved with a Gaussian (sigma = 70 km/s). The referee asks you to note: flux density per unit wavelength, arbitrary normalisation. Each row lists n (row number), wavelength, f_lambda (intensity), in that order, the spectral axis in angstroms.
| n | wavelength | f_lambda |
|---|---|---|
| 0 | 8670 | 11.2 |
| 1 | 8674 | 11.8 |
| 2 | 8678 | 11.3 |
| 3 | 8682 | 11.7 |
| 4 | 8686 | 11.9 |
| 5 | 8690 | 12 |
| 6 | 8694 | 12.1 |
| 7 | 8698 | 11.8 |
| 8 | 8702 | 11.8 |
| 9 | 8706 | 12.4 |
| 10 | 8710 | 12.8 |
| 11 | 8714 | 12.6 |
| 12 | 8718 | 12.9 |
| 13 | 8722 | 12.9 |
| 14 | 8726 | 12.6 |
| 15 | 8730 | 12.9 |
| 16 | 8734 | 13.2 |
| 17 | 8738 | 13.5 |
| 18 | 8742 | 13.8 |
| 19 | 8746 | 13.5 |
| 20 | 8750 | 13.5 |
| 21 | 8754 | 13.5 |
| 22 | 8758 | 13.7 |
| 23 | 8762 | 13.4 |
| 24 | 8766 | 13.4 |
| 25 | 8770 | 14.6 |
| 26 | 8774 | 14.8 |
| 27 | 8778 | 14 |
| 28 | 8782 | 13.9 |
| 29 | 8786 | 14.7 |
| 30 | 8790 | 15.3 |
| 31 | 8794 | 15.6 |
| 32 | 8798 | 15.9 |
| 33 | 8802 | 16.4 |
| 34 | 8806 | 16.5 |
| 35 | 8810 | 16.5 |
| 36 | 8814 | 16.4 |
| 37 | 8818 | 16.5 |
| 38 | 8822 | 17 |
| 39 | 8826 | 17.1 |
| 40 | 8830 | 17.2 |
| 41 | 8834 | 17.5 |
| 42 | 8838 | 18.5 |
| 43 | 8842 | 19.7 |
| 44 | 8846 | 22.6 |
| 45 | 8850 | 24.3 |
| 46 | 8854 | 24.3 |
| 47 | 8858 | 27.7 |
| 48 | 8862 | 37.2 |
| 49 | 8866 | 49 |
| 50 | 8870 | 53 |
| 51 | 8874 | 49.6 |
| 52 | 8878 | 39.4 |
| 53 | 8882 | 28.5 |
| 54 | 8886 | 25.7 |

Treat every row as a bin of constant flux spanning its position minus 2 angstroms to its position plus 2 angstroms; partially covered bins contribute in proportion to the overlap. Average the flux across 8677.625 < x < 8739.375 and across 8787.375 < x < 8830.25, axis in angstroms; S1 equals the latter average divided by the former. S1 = 1.32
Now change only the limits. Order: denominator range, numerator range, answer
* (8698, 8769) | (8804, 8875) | 1.93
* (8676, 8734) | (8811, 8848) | 1.46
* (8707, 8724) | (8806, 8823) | 1.30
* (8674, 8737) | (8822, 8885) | 2.37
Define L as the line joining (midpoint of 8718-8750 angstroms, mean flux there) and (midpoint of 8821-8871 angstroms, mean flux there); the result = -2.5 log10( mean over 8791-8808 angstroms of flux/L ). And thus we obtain 0.28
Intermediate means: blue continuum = 13.2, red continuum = 26.2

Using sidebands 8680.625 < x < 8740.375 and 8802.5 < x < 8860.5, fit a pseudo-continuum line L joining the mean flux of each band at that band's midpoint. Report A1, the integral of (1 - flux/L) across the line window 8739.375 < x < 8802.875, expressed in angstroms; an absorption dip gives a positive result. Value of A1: 6.6 angstroms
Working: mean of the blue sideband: 12.5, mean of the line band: 14.3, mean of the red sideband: 19.5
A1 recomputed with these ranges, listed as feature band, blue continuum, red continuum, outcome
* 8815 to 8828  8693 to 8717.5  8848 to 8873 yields 5.8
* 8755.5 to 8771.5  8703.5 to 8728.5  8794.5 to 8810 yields 1.0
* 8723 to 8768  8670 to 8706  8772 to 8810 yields 1.3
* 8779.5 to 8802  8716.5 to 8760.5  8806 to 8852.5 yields 1.5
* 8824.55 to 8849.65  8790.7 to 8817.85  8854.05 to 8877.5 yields 8.9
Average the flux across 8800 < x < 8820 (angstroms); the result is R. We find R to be 16.5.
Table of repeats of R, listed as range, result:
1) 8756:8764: 13.6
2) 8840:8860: 23.7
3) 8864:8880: 47.8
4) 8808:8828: 16.7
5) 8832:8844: 18.6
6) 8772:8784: 14.2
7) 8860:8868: 43.1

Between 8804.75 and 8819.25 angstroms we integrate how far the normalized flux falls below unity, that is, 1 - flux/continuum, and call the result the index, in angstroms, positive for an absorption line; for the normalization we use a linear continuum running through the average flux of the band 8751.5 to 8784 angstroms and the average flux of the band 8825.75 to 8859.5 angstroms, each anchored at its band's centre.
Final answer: 1.3 angstroms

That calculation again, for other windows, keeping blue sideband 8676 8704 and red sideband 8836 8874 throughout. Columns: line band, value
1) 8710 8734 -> 4.3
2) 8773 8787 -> 5.2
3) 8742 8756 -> 4.0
